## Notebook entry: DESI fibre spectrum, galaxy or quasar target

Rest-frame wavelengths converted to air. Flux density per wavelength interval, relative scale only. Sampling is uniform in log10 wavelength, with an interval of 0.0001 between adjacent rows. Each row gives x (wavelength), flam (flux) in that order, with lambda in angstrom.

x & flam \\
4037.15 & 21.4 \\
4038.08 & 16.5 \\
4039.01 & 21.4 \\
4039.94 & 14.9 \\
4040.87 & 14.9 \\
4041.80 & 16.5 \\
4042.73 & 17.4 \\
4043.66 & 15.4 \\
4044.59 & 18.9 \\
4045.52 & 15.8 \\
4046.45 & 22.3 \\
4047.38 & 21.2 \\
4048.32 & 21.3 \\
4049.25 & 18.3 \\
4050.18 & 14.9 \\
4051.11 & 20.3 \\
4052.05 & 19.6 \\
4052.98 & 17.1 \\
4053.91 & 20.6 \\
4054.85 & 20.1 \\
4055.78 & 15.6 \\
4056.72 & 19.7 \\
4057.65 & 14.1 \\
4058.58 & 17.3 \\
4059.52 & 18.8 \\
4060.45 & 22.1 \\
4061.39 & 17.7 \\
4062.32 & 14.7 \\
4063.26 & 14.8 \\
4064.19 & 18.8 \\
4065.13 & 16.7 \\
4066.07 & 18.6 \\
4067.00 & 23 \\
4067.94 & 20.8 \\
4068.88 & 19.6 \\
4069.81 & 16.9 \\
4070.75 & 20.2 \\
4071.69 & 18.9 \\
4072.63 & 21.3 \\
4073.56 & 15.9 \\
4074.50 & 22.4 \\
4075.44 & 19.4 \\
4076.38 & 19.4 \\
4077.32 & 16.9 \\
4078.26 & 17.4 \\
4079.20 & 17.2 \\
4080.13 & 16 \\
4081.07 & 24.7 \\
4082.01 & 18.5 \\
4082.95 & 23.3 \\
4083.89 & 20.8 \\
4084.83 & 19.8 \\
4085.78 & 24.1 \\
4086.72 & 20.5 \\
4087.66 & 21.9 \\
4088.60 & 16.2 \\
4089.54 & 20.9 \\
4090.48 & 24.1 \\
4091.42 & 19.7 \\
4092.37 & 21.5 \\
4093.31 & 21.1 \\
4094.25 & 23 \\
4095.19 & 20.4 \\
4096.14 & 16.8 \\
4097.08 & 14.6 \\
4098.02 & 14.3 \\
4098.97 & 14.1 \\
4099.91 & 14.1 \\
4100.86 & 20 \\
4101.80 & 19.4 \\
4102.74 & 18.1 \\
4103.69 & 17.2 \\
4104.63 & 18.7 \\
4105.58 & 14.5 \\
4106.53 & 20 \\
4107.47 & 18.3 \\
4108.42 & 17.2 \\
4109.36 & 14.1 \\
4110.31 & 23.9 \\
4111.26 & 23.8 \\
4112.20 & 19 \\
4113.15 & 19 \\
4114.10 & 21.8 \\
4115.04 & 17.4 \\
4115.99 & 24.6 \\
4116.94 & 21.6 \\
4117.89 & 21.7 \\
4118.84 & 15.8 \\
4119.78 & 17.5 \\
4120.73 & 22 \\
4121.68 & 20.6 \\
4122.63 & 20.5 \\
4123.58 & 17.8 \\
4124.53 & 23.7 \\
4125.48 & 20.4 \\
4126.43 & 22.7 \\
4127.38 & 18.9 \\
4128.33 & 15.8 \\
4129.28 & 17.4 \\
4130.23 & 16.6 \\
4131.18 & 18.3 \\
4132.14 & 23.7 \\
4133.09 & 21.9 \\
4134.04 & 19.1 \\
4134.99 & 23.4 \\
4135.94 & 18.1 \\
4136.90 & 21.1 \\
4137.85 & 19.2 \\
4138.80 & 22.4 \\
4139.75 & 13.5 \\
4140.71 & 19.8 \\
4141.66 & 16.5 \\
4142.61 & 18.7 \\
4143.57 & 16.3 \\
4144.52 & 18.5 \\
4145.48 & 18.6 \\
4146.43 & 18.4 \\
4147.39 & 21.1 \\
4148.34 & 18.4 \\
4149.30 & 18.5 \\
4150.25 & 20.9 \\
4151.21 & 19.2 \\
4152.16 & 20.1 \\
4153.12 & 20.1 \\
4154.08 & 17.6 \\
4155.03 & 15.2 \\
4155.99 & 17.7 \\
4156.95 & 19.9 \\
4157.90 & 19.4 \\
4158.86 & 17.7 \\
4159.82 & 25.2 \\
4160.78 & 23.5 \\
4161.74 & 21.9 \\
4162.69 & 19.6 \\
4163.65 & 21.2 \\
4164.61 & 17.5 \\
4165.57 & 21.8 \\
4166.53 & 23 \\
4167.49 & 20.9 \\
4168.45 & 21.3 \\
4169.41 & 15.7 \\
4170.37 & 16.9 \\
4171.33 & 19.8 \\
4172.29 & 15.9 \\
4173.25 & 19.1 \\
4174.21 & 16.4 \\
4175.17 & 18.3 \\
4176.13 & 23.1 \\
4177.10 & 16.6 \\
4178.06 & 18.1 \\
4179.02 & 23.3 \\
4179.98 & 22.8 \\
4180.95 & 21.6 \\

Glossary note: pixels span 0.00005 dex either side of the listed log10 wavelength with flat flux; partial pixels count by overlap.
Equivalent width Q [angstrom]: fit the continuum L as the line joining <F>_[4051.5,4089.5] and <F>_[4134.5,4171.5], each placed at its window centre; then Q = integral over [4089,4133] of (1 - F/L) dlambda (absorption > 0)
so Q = -0.1 angstrom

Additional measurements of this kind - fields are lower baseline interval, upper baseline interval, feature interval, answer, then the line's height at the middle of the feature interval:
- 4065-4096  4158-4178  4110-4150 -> 0.32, 19.9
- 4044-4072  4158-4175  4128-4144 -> 0.41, 19.5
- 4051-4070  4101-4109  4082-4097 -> -2.13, 18.1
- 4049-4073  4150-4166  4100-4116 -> 0.17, 19.2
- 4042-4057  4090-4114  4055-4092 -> -1.10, 18.7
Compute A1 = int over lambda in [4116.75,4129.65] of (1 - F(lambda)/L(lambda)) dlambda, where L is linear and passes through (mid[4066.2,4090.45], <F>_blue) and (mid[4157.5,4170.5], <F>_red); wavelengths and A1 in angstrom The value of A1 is 0.31 angstrom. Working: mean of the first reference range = 19.9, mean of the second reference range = 20.5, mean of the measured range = 19.7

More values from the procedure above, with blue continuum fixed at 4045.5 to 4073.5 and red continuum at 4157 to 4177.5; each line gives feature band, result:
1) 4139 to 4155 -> 0.88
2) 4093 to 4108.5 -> 1.12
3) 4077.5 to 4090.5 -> -0.84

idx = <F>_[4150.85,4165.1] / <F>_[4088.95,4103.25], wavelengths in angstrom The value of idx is 1.05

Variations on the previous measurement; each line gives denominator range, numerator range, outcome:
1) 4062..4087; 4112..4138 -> 1.04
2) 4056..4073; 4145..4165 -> 1.06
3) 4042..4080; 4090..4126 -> 1.04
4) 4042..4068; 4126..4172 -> 1.06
